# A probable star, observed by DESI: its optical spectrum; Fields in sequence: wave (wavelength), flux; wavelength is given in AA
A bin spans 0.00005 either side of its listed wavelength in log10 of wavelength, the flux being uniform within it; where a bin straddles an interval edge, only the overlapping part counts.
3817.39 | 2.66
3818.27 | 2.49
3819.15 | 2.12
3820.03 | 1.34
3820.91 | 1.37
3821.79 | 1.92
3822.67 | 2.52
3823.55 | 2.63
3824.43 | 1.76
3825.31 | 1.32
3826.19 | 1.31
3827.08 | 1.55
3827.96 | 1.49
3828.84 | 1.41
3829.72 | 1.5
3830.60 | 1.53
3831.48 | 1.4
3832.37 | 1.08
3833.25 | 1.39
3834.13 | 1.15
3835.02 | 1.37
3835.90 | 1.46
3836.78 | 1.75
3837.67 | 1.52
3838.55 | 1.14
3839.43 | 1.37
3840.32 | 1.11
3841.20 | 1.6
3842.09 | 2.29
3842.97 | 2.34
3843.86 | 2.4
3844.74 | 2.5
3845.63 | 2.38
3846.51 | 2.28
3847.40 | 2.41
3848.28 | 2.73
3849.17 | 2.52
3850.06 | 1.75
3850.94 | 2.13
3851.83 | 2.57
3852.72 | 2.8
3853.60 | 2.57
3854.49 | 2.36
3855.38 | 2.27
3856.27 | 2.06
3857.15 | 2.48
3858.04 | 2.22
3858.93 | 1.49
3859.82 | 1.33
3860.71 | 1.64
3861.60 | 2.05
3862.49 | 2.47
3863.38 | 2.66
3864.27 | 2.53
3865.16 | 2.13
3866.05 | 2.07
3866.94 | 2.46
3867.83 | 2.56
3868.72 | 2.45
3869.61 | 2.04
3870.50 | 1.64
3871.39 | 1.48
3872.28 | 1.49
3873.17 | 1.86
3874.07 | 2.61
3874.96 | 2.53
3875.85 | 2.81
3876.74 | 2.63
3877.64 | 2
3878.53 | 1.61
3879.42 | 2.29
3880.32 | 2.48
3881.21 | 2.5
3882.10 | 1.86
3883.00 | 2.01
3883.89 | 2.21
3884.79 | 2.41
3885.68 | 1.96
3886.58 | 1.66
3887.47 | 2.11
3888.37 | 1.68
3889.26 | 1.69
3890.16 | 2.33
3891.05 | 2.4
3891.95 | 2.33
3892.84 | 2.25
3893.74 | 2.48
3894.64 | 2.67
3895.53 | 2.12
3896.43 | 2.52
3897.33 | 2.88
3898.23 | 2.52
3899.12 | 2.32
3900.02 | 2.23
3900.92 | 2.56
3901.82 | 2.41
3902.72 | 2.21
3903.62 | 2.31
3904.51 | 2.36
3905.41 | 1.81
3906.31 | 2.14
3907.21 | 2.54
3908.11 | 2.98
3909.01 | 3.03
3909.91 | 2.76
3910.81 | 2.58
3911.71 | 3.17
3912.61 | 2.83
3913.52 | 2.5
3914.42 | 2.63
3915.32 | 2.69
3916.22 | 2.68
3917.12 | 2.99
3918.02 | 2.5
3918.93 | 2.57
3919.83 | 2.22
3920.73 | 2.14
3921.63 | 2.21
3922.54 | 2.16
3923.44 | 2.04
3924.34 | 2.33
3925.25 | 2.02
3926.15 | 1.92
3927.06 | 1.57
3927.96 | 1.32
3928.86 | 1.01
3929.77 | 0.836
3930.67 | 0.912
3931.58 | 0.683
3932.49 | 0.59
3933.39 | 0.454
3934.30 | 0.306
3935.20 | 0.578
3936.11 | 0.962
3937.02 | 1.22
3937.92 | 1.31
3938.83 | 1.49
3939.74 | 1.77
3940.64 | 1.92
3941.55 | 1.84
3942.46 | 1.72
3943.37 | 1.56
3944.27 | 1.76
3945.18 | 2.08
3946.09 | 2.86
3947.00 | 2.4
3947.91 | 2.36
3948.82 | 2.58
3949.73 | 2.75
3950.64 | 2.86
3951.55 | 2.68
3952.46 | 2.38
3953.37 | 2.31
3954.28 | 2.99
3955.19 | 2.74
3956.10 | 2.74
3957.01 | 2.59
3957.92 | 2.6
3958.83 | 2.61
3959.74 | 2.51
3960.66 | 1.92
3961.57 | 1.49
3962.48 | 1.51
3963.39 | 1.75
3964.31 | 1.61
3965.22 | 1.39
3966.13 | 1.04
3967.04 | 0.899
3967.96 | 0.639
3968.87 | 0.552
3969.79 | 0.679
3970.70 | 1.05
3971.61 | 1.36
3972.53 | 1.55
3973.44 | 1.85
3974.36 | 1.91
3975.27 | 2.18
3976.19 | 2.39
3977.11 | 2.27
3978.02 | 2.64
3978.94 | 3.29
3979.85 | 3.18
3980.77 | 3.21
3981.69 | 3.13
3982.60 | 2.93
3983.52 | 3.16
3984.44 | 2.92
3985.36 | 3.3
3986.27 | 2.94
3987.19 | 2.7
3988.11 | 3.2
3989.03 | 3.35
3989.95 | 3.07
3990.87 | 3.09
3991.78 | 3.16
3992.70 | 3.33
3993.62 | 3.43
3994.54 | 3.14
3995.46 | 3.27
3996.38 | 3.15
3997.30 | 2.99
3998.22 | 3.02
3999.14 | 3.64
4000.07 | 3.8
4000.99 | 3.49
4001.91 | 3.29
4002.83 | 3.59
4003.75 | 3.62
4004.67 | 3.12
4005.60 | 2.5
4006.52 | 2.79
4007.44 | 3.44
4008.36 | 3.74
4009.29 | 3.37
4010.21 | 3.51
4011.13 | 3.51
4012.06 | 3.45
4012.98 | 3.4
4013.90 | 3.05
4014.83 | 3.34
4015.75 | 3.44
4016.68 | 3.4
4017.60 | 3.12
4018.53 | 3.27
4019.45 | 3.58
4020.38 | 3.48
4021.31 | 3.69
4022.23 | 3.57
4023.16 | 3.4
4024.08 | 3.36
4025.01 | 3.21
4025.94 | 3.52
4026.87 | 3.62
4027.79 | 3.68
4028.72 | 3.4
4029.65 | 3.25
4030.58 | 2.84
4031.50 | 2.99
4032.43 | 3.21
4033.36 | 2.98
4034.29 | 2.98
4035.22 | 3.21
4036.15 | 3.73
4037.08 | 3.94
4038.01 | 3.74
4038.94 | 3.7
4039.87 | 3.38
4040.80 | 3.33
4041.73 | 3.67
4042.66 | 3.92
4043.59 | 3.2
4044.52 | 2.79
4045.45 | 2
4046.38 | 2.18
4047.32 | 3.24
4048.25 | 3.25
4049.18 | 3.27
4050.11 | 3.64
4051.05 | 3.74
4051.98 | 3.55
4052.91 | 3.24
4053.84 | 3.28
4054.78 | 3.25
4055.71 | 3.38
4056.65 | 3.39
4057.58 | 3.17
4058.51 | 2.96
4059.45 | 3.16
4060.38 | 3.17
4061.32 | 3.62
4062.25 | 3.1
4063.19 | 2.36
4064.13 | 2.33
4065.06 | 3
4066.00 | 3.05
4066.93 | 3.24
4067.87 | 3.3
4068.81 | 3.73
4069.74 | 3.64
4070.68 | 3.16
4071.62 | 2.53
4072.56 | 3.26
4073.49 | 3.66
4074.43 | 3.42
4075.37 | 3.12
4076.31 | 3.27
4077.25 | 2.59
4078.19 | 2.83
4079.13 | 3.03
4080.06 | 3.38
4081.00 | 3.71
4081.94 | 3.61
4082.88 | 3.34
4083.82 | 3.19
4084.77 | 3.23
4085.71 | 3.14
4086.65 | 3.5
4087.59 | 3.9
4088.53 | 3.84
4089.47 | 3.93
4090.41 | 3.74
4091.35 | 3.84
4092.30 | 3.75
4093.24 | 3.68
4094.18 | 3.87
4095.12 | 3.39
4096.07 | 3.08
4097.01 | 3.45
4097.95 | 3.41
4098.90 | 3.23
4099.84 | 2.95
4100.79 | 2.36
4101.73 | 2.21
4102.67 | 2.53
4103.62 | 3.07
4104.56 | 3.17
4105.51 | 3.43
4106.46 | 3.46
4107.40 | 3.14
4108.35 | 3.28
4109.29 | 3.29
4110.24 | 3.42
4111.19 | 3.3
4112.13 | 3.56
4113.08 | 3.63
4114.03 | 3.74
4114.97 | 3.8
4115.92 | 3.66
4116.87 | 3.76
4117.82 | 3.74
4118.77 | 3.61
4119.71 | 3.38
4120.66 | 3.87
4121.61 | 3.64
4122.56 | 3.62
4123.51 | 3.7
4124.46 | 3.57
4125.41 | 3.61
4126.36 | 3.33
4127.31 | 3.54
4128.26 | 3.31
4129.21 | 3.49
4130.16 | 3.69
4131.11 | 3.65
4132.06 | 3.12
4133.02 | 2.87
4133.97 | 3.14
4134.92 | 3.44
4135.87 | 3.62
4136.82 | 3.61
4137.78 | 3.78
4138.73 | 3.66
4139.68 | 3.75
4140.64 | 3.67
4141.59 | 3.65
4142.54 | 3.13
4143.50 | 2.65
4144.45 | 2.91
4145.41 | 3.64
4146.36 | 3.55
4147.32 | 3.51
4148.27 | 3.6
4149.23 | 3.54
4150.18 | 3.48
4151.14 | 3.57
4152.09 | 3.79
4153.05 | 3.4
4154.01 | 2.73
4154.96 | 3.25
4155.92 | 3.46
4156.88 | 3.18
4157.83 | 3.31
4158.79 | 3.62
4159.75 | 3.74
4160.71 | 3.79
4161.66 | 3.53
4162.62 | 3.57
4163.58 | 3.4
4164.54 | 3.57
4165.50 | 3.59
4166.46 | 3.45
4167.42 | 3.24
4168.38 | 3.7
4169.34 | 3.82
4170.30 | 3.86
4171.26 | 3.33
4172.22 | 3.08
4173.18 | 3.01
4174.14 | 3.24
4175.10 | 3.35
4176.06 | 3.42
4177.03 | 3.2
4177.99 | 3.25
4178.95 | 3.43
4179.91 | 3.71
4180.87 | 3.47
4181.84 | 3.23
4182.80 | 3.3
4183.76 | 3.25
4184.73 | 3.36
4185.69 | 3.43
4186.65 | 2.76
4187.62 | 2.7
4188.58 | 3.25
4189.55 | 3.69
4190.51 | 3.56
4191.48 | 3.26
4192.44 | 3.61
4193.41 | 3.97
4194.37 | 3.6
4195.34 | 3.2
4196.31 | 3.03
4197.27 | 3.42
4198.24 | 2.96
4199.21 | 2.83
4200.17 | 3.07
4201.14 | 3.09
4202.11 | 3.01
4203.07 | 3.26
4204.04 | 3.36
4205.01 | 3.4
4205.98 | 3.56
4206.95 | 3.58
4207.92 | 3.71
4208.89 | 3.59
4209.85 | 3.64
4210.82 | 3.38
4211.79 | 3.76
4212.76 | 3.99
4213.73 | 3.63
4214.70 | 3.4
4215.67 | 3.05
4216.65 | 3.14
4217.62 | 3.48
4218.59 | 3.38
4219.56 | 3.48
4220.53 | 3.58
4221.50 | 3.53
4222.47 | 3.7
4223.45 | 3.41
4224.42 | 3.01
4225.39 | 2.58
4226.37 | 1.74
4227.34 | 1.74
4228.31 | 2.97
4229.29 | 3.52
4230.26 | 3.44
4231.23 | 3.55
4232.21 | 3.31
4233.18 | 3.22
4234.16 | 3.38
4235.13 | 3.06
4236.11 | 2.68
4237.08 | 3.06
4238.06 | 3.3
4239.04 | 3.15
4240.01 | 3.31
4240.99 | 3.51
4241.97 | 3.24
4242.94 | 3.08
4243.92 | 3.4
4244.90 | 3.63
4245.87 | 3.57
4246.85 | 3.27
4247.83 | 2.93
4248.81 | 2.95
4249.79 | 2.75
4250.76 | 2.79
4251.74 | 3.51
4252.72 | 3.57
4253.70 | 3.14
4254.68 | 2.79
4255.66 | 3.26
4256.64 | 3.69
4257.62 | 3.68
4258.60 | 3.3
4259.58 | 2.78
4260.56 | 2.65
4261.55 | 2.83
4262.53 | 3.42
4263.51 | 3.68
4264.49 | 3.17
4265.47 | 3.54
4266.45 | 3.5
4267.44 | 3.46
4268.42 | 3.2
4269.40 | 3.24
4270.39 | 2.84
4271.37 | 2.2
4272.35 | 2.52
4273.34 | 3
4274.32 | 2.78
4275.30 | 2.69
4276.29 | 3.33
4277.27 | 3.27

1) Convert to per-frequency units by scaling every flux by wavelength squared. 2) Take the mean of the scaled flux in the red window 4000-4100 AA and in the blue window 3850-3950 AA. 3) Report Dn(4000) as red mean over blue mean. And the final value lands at 1.70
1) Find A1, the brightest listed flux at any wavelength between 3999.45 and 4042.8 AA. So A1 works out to 3.94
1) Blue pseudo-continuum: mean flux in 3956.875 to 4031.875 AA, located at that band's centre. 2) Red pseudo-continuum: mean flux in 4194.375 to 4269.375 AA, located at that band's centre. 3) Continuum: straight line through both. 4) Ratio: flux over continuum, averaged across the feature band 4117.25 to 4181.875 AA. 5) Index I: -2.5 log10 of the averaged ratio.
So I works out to -0.12 mag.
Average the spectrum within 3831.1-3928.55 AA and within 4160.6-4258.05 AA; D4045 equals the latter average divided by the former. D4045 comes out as 1.51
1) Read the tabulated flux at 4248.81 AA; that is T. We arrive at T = 2.95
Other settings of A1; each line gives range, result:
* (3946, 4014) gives 3.8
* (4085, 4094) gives 3.93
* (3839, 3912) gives 3.17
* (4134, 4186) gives 3.86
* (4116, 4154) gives 3.87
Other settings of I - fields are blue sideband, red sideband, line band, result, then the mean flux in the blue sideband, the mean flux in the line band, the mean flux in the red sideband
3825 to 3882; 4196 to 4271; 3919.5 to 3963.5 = 0.22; 1.99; 1.87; 3.24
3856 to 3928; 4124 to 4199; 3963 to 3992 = 0.17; 2.27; 2.26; 3.41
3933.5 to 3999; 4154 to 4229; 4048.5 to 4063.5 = -0.22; 2.25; 3.28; 3.34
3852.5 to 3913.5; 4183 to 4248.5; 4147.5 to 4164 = -0.12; 2.28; 3.47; 3.28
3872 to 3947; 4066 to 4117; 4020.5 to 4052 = -0.13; 2.07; 3.33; 3.34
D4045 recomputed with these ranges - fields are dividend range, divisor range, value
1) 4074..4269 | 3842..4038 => 1.37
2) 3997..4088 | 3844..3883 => 1.48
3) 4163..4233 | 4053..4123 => 1.00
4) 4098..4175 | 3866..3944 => 1.66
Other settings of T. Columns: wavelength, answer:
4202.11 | 3.01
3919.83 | 2.22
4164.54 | 3.57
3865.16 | 2.13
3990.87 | 3.09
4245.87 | 3.57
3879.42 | 2.29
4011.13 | 3.51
